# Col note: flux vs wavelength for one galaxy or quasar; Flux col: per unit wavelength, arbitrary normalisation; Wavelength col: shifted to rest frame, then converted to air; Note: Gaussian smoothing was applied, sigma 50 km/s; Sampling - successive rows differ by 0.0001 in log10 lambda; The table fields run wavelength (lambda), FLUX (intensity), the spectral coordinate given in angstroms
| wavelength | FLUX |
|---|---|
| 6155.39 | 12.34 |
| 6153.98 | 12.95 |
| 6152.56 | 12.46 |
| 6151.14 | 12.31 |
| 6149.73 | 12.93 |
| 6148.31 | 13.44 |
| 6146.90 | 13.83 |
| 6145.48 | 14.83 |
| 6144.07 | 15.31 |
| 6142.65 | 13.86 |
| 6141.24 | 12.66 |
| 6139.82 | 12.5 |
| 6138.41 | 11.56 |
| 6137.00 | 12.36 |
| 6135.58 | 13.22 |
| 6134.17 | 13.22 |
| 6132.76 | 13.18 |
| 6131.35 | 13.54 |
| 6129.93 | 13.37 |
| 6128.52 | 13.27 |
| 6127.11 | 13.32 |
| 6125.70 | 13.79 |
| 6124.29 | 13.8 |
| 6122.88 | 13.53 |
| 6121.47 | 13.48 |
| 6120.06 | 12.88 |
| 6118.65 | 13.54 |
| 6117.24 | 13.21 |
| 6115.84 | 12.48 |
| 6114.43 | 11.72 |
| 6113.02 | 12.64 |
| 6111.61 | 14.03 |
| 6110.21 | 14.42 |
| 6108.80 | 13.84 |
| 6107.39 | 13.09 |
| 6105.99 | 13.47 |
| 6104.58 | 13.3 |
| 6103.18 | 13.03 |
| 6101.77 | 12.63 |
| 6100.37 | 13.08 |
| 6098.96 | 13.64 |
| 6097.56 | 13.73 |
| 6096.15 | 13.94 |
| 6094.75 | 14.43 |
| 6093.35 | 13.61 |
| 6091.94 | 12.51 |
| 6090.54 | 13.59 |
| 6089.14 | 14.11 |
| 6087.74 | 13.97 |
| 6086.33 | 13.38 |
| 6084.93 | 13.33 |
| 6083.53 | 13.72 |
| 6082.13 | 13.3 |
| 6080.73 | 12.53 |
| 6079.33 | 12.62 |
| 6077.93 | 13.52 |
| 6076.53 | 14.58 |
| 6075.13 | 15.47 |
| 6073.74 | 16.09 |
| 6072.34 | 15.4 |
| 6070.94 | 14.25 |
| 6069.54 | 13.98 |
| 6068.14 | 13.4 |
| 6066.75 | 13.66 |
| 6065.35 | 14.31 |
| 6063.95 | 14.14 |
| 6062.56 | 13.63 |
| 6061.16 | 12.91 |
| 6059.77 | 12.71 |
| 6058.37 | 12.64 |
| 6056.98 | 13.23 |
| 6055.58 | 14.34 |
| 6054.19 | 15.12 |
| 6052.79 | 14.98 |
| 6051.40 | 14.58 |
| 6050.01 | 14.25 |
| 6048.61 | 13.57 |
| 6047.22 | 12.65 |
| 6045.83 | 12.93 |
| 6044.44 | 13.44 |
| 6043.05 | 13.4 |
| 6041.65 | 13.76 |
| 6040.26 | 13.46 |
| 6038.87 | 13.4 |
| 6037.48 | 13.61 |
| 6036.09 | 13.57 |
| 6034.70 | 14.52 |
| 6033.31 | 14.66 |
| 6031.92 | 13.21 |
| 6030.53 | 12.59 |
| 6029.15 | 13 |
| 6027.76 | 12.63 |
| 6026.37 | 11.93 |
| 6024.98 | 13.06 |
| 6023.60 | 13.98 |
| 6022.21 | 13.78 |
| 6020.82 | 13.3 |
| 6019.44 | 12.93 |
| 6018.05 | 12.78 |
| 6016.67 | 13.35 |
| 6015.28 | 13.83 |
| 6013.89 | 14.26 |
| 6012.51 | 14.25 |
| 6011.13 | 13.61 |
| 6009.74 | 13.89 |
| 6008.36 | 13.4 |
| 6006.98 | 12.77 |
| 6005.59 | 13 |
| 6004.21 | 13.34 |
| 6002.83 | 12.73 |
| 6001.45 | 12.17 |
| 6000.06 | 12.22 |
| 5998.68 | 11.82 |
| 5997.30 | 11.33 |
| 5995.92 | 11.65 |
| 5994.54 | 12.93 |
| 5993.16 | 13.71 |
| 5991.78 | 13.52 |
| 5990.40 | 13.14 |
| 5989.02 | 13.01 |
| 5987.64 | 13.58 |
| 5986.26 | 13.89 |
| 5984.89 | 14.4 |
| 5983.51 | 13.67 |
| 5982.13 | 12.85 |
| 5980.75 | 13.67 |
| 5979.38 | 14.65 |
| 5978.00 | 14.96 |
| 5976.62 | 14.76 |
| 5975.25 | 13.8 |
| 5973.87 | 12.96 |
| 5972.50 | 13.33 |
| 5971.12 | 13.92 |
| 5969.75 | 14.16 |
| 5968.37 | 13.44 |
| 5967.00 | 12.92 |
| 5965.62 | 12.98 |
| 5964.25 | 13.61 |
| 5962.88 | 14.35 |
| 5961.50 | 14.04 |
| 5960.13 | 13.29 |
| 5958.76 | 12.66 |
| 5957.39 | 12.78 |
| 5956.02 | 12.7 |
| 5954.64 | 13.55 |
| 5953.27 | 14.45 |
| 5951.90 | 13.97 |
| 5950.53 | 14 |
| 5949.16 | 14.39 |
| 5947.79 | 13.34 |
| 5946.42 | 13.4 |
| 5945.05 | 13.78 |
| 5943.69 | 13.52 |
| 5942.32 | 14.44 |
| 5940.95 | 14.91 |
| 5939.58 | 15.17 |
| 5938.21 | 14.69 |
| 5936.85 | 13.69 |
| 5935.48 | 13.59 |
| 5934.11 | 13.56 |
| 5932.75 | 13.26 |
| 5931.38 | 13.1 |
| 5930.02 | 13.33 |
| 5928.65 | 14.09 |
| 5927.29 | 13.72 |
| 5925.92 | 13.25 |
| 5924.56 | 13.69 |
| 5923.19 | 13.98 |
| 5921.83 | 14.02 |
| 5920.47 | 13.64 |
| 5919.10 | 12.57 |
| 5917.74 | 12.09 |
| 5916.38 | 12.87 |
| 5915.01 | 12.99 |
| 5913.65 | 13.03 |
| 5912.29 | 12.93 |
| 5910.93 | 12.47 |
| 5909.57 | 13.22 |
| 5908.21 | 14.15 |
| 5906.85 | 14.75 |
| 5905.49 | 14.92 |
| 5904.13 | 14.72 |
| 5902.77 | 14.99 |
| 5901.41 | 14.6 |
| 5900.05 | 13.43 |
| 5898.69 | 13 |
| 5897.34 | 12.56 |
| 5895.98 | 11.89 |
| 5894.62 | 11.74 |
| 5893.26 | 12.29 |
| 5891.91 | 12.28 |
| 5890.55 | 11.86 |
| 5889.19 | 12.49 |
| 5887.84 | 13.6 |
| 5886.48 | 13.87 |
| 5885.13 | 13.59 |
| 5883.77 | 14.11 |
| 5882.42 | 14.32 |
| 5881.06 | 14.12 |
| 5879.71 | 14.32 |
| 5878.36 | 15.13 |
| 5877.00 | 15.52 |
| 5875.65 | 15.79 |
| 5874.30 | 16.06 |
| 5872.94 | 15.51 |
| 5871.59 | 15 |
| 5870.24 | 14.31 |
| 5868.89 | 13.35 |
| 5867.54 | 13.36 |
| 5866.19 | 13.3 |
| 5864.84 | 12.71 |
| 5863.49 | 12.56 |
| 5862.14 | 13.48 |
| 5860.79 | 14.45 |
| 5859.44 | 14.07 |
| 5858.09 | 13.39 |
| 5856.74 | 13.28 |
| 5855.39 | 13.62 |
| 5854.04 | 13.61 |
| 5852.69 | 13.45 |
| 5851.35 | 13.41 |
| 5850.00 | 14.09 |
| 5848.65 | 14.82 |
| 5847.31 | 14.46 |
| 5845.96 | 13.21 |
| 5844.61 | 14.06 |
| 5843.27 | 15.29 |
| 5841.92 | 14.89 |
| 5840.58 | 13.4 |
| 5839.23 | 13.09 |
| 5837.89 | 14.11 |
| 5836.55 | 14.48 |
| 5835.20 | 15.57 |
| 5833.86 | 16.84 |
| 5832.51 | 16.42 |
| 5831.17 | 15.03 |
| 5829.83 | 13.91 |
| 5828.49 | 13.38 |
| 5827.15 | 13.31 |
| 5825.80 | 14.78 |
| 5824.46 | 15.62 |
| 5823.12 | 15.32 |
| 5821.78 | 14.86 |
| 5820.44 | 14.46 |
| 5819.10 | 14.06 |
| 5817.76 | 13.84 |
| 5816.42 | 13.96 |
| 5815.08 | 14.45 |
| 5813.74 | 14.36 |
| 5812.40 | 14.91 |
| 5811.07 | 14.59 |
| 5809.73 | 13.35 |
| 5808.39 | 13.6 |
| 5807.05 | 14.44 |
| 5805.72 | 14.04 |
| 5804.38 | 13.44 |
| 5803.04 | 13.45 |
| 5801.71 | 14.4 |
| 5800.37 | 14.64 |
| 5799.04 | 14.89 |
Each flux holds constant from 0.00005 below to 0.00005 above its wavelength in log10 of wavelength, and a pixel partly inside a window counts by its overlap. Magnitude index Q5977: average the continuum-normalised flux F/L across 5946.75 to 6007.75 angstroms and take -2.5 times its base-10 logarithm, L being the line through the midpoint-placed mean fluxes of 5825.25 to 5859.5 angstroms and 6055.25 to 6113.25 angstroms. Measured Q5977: 0.04 mag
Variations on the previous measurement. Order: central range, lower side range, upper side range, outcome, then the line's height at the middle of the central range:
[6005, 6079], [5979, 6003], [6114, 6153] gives -0.05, 13.1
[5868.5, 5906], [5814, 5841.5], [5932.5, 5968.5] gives 0.02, 14.2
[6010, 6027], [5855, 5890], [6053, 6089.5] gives 0.04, 13.9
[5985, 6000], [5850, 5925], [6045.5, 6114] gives 0.06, 13.7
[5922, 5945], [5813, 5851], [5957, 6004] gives -0.01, 13.7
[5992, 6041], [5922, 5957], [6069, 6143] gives 0.04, 13.7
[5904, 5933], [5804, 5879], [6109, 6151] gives 0.04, 14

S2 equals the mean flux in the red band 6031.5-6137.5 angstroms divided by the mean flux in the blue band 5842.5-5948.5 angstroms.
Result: 1.0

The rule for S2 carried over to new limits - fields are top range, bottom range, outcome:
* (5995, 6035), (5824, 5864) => 0.92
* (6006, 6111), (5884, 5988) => 1.00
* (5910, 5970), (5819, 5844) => 0.92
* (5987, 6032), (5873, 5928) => 0.96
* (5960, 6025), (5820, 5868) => 0.95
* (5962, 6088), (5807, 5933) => 0.97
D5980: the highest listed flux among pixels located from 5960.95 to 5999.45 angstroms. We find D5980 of 14.96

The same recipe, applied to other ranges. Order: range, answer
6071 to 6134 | 16.09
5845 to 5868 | 14.82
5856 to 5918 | 16.06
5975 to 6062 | 15.12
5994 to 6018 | 14.26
